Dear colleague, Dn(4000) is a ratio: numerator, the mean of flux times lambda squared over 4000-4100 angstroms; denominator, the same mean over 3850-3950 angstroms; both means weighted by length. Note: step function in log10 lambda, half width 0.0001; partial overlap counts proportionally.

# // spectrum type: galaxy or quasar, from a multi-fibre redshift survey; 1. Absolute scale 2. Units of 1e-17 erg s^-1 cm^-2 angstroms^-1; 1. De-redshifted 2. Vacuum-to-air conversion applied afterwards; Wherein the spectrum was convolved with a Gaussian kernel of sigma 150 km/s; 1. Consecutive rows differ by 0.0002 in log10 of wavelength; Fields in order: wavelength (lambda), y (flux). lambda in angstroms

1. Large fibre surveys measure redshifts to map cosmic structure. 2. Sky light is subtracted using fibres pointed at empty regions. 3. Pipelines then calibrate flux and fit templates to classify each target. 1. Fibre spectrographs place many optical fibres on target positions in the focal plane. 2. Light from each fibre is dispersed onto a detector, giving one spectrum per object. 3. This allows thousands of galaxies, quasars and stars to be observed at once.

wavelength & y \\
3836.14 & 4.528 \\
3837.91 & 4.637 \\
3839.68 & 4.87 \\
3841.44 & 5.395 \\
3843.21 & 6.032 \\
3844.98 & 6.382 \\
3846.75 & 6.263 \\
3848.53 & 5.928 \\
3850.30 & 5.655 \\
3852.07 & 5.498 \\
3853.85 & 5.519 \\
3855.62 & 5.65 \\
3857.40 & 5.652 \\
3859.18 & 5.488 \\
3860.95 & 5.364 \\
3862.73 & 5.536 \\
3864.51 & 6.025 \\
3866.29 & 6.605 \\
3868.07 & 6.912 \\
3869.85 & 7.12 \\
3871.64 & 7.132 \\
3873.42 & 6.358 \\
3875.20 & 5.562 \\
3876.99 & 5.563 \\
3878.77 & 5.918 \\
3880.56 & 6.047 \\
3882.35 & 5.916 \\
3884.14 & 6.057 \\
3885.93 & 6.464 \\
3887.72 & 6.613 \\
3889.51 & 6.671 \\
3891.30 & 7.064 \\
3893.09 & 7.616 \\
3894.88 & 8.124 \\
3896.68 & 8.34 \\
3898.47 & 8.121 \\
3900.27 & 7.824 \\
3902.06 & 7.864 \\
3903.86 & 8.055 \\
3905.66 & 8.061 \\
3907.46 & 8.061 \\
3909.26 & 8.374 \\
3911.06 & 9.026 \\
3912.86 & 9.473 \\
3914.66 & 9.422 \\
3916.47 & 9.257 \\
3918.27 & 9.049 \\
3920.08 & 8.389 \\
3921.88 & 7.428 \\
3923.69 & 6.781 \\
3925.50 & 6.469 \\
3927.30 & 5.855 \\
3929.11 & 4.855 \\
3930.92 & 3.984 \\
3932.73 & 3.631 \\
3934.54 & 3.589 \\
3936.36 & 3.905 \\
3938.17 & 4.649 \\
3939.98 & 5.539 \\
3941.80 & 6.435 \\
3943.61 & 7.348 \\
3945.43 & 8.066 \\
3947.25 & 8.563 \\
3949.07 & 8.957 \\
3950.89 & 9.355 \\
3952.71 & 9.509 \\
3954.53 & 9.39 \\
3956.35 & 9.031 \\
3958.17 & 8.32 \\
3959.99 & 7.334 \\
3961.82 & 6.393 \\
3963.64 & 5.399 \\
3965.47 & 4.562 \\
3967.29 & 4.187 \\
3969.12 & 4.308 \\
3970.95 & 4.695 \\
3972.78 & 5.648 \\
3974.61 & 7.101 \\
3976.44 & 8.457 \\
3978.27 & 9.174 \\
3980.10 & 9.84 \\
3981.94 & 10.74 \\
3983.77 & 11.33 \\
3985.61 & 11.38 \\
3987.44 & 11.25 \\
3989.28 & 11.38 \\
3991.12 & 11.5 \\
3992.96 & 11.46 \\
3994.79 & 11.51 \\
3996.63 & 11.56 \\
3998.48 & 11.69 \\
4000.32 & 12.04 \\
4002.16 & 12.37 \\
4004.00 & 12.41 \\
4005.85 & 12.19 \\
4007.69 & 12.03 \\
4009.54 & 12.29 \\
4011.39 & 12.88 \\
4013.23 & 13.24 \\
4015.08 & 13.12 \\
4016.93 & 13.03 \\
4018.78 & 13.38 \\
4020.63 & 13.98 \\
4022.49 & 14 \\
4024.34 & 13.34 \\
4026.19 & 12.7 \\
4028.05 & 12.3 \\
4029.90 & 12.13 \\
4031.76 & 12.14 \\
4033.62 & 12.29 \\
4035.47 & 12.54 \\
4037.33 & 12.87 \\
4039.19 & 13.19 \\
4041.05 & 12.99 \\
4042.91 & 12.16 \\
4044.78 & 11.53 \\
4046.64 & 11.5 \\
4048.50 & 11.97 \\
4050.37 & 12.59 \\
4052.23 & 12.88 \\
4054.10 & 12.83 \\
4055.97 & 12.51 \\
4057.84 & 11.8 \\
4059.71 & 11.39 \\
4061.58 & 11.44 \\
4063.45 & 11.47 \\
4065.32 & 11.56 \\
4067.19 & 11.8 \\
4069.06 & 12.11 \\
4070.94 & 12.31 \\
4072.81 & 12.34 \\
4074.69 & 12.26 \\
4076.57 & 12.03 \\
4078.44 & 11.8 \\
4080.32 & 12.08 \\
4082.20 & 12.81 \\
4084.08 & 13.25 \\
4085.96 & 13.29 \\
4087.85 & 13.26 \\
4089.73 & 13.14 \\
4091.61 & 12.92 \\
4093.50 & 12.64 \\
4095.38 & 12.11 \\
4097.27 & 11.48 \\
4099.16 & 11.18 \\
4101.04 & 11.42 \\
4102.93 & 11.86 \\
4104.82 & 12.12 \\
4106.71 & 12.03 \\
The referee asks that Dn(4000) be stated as 2.0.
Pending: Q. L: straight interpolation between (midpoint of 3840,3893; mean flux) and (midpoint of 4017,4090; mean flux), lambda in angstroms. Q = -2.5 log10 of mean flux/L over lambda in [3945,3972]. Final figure 0.26 mag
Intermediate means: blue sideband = 6.09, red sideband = 12.5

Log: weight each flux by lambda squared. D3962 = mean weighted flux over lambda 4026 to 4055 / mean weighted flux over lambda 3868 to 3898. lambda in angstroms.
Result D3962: 2.0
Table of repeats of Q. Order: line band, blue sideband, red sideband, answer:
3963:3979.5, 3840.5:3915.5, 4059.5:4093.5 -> 0.48 mag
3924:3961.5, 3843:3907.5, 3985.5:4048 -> 0.36 mag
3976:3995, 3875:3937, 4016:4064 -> -0.05 mag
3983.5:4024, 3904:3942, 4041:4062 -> -0.21 mag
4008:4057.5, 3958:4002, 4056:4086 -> -0.18 mag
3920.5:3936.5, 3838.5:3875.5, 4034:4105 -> 0.45 mag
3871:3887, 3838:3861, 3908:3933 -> 0.05 mag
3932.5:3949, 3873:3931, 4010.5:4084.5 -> 0.41 mag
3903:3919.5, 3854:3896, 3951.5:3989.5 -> -0.25 mag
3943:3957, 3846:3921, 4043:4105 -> 0.00 mag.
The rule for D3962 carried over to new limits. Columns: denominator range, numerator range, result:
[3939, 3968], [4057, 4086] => 1.73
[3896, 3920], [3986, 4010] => 1.45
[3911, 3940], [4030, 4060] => 2.02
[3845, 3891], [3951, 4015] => 1.69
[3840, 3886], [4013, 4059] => 2.31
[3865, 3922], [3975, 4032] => 1.69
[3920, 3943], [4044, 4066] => 2.35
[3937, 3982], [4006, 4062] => 1.80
